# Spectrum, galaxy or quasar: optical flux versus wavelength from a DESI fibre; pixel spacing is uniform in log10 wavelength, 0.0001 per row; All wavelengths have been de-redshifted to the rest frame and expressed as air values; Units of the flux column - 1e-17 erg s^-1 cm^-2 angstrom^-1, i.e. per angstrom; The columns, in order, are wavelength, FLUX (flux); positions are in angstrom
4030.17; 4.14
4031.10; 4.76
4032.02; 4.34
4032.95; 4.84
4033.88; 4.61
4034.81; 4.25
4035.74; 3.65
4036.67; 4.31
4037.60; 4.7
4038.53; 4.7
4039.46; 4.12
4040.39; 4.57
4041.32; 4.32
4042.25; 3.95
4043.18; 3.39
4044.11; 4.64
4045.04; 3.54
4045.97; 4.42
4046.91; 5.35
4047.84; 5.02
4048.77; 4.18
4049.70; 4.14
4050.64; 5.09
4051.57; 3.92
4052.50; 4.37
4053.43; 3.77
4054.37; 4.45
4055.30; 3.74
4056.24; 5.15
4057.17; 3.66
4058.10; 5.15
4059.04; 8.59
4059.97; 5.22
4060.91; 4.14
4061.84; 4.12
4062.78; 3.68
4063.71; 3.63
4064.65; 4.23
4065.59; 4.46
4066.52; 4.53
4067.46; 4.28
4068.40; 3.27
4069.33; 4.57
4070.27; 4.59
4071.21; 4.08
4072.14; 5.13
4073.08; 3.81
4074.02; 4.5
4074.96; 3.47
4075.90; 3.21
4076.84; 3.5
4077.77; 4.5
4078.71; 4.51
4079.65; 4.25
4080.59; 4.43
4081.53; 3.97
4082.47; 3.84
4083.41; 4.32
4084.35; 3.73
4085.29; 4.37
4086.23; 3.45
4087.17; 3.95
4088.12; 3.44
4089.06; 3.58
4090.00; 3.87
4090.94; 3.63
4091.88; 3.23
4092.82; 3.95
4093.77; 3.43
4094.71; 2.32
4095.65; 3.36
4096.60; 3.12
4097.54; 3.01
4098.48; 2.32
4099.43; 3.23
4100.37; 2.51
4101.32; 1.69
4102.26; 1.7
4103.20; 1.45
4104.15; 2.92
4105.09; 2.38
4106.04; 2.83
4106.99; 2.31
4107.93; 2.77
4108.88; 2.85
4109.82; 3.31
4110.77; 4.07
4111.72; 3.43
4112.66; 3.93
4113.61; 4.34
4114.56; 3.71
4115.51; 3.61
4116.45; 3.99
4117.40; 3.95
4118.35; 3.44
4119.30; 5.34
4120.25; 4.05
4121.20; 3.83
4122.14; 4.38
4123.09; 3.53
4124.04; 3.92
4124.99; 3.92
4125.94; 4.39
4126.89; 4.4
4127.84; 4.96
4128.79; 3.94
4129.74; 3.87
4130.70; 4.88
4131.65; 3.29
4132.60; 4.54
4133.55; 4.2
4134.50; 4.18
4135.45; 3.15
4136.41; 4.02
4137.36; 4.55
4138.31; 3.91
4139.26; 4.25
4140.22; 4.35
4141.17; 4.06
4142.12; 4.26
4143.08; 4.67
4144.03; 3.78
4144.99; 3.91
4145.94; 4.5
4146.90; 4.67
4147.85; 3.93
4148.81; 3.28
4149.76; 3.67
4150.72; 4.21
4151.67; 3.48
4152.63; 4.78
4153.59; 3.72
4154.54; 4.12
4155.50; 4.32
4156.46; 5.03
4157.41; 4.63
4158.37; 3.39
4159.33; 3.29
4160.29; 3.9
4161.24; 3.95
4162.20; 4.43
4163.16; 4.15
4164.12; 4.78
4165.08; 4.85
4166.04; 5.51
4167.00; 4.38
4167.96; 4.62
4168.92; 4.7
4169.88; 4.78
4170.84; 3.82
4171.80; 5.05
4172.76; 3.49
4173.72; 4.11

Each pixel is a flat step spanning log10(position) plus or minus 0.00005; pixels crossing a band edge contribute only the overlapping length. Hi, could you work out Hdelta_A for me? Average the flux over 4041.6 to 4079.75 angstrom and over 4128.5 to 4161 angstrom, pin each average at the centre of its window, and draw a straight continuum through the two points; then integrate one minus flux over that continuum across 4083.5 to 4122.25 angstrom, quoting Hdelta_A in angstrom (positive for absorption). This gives 8.1 angstrom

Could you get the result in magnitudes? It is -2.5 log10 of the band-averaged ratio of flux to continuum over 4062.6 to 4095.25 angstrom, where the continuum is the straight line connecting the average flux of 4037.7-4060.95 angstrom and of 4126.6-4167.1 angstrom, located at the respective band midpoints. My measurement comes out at 0.13 mag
